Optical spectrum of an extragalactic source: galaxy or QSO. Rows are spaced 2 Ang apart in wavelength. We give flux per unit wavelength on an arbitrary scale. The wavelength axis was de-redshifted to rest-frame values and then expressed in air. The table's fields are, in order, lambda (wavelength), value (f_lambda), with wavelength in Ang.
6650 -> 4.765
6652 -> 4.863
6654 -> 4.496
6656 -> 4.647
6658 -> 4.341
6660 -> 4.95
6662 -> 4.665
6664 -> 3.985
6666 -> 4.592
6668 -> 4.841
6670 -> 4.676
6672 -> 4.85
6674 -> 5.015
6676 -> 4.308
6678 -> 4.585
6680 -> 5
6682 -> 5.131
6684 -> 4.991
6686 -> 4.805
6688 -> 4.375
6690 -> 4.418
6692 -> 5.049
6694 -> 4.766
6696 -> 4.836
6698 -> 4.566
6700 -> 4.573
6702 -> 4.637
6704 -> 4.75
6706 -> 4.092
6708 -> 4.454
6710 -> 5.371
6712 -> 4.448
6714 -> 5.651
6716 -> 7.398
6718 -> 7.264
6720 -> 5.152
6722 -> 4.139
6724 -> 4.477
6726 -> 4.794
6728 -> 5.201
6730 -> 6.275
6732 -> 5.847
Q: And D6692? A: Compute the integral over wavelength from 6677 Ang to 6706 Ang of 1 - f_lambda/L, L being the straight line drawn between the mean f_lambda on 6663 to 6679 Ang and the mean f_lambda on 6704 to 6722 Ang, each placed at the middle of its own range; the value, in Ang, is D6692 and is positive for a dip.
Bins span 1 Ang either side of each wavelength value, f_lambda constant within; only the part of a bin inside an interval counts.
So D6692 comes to 1.4 Ang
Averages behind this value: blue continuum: 4.61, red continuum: 5.36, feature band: 4.73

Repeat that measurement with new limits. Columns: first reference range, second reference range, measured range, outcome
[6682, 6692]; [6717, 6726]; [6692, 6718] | -0.3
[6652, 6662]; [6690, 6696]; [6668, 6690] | -0.1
